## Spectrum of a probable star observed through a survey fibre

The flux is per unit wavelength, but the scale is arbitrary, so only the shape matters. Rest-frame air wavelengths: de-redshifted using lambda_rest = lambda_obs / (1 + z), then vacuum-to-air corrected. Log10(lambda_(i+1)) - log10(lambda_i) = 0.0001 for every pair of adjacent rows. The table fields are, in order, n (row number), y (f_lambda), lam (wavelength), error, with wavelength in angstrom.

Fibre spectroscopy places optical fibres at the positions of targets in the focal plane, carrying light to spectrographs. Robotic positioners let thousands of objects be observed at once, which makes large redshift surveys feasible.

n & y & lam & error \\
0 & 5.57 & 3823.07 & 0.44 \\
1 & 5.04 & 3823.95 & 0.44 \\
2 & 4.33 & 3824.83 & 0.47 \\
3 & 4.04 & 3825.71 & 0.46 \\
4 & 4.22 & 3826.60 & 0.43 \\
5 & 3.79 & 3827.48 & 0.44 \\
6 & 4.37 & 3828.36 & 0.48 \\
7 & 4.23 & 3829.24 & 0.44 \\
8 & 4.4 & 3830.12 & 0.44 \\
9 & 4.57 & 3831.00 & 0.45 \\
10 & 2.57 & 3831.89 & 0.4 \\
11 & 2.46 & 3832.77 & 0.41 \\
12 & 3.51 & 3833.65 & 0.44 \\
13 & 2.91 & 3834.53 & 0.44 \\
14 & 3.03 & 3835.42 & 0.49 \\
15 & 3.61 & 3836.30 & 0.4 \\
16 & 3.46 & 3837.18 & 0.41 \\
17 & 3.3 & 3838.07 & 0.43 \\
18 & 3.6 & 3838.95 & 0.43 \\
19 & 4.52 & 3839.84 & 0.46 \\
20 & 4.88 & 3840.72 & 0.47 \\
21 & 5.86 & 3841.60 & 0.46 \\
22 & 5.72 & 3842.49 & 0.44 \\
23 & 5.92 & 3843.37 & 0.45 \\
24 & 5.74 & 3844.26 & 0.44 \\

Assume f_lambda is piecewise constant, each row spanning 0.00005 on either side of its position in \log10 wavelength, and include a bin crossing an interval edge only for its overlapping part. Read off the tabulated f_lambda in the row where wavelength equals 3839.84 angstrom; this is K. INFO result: 4.52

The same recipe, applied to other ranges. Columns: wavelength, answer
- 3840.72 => 4.88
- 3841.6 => 5.86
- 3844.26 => 5.74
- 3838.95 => 3.6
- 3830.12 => 4.4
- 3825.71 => 4.04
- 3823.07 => 5.57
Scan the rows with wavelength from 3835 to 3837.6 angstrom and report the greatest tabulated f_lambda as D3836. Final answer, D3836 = 3.61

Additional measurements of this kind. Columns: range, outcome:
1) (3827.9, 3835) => 4.57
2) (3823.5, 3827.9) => 5.04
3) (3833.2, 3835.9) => 3.51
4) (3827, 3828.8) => 4.37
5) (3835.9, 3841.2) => 4.88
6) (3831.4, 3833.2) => 2.57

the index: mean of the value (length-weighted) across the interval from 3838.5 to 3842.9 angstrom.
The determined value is 4.91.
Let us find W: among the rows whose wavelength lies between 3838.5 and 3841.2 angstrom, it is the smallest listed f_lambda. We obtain 3.6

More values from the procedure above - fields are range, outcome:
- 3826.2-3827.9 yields 3.79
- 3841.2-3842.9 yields 5.72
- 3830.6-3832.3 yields 2.57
